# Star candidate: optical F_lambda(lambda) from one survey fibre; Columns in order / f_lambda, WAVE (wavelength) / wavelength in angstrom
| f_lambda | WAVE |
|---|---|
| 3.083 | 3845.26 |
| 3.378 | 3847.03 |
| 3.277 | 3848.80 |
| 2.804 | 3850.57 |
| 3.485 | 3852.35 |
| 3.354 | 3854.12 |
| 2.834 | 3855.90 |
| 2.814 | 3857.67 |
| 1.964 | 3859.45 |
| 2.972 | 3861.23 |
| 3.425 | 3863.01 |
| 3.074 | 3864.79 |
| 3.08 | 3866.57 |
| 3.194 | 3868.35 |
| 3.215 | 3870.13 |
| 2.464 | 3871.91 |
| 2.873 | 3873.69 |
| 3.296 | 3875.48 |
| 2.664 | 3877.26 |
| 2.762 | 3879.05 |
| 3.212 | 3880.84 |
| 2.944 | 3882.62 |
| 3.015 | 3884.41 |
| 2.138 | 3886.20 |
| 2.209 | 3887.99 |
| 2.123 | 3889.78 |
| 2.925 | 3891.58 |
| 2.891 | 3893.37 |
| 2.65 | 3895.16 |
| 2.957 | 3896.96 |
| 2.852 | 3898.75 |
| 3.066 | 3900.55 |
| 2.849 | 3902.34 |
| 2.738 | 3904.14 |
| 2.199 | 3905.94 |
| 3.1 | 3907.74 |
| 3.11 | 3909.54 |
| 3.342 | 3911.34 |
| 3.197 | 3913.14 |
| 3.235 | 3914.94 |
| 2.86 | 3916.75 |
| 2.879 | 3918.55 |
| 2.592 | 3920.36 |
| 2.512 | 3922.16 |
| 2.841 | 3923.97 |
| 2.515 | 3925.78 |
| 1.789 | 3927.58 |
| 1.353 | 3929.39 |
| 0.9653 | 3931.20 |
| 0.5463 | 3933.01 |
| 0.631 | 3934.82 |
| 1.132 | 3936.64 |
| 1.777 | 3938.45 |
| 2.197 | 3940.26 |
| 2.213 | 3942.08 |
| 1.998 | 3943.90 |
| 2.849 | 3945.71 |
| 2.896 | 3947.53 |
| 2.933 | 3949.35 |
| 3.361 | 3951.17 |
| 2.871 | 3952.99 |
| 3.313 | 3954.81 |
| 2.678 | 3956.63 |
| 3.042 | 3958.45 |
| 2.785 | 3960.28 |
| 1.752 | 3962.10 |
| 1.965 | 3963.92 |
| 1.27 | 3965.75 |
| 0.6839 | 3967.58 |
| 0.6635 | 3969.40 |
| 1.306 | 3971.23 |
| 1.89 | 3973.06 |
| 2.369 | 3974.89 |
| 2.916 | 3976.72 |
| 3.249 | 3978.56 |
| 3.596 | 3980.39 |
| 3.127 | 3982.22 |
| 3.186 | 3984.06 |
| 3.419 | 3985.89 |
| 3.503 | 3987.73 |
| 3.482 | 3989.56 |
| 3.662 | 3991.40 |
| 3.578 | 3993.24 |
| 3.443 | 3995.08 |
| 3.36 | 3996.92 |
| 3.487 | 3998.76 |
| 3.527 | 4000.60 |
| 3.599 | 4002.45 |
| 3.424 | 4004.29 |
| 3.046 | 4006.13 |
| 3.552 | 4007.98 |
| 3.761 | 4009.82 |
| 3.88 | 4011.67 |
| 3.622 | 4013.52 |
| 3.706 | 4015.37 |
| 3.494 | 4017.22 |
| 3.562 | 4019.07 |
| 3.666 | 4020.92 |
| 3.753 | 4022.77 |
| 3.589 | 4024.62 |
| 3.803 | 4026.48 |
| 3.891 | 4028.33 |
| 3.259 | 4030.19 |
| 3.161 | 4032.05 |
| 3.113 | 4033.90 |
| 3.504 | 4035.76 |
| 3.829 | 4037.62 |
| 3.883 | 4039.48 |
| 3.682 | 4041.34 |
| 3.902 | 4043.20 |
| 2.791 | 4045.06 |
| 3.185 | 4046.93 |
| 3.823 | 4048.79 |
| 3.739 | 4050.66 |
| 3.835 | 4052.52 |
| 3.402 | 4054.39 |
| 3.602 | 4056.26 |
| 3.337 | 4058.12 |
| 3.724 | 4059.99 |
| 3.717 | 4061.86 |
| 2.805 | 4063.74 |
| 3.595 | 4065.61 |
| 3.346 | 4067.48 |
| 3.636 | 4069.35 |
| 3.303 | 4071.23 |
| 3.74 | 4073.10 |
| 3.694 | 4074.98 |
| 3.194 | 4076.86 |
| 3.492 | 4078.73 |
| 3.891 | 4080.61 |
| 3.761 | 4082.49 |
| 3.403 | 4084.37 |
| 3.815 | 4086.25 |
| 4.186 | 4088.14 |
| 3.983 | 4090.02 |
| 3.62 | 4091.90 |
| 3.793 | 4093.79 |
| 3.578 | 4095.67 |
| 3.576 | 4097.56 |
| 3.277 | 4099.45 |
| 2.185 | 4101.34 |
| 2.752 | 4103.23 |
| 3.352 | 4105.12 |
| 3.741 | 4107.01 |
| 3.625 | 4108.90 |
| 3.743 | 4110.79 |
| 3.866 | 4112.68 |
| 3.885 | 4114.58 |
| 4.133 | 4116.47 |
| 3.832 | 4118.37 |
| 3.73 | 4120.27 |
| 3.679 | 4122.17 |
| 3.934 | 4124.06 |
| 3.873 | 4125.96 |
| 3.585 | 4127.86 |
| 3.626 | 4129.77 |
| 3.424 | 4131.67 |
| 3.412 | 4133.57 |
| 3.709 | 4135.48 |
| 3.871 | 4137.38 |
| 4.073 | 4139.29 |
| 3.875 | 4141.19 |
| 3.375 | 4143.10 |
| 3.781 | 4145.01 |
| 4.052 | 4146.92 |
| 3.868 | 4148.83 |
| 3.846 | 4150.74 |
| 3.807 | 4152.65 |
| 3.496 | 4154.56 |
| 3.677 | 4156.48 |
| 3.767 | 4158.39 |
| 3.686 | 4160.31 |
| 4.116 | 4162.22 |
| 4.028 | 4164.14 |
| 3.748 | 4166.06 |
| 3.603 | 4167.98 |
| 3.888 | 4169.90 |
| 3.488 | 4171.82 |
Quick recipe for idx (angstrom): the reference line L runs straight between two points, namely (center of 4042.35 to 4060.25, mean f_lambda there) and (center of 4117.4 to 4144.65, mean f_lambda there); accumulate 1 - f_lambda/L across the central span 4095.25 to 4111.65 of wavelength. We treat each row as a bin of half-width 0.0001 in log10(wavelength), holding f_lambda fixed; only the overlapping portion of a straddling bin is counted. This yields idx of 1.6 angstrom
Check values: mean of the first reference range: 3.53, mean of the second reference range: 3.72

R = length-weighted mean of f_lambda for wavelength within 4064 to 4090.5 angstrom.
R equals 3.62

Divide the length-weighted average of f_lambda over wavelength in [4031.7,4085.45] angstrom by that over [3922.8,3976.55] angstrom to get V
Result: 1.73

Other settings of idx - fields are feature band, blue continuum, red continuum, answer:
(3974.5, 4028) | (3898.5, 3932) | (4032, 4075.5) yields -4.89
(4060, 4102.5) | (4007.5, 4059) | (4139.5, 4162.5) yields 1.58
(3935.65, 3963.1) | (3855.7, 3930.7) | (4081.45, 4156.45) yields 4.43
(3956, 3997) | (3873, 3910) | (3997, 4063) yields 8.01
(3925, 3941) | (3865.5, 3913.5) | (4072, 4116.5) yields 8.46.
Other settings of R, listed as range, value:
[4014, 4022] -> 3.61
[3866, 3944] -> 2.53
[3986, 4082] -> 3.54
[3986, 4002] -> 3.5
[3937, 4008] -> 2.75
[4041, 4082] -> 3.52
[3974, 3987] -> 3.13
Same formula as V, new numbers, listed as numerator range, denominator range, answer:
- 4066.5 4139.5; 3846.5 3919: 1.24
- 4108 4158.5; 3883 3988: 1.53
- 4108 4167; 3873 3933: 1.42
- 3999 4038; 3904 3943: 1.58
